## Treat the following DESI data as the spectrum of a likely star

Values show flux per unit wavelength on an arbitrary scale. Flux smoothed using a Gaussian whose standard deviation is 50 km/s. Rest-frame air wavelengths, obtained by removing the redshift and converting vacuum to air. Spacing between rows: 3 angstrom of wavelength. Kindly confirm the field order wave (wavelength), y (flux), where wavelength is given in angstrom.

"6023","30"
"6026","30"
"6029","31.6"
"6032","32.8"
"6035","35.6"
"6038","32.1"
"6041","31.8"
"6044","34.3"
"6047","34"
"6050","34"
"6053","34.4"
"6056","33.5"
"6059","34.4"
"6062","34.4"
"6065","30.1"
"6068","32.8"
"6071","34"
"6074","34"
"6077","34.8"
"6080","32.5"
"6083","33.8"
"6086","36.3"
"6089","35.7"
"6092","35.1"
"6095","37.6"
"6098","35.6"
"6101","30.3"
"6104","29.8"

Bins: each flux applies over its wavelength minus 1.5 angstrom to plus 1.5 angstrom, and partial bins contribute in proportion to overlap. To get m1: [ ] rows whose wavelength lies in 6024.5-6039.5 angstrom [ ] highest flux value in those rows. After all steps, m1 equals 35.6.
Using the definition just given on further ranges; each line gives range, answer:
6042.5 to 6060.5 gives 34.4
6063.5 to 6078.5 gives 34.8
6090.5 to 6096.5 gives 37.6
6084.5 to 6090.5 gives 36.3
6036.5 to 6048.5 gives 34.3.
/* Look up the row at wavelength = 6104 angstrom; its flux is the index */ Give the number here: 29.8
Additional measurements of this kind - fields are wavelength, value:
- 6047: 34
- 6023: 30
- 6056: 33.5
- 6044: 34.3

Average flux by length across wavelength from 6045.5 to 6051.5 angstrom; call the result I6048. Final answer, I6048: 34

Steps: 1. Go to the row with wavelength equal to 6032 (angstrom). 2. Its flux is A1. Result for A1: 32.8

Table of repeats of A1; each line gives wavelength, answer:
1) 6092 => 35.1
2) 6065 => 30.1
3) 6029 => 31.6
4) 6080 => 32.5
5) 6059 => 34.4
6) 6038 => 32.1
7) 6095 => 37.6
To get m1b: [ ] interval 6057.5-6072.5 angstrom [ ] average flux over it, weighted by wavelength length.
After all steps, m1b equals 33.1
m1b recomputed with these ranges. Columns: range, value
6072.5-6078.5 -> 34.4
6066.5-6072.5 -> 33.4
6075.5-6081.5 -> 33.6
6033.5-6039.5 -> 33.9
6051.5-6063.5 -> 34.2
